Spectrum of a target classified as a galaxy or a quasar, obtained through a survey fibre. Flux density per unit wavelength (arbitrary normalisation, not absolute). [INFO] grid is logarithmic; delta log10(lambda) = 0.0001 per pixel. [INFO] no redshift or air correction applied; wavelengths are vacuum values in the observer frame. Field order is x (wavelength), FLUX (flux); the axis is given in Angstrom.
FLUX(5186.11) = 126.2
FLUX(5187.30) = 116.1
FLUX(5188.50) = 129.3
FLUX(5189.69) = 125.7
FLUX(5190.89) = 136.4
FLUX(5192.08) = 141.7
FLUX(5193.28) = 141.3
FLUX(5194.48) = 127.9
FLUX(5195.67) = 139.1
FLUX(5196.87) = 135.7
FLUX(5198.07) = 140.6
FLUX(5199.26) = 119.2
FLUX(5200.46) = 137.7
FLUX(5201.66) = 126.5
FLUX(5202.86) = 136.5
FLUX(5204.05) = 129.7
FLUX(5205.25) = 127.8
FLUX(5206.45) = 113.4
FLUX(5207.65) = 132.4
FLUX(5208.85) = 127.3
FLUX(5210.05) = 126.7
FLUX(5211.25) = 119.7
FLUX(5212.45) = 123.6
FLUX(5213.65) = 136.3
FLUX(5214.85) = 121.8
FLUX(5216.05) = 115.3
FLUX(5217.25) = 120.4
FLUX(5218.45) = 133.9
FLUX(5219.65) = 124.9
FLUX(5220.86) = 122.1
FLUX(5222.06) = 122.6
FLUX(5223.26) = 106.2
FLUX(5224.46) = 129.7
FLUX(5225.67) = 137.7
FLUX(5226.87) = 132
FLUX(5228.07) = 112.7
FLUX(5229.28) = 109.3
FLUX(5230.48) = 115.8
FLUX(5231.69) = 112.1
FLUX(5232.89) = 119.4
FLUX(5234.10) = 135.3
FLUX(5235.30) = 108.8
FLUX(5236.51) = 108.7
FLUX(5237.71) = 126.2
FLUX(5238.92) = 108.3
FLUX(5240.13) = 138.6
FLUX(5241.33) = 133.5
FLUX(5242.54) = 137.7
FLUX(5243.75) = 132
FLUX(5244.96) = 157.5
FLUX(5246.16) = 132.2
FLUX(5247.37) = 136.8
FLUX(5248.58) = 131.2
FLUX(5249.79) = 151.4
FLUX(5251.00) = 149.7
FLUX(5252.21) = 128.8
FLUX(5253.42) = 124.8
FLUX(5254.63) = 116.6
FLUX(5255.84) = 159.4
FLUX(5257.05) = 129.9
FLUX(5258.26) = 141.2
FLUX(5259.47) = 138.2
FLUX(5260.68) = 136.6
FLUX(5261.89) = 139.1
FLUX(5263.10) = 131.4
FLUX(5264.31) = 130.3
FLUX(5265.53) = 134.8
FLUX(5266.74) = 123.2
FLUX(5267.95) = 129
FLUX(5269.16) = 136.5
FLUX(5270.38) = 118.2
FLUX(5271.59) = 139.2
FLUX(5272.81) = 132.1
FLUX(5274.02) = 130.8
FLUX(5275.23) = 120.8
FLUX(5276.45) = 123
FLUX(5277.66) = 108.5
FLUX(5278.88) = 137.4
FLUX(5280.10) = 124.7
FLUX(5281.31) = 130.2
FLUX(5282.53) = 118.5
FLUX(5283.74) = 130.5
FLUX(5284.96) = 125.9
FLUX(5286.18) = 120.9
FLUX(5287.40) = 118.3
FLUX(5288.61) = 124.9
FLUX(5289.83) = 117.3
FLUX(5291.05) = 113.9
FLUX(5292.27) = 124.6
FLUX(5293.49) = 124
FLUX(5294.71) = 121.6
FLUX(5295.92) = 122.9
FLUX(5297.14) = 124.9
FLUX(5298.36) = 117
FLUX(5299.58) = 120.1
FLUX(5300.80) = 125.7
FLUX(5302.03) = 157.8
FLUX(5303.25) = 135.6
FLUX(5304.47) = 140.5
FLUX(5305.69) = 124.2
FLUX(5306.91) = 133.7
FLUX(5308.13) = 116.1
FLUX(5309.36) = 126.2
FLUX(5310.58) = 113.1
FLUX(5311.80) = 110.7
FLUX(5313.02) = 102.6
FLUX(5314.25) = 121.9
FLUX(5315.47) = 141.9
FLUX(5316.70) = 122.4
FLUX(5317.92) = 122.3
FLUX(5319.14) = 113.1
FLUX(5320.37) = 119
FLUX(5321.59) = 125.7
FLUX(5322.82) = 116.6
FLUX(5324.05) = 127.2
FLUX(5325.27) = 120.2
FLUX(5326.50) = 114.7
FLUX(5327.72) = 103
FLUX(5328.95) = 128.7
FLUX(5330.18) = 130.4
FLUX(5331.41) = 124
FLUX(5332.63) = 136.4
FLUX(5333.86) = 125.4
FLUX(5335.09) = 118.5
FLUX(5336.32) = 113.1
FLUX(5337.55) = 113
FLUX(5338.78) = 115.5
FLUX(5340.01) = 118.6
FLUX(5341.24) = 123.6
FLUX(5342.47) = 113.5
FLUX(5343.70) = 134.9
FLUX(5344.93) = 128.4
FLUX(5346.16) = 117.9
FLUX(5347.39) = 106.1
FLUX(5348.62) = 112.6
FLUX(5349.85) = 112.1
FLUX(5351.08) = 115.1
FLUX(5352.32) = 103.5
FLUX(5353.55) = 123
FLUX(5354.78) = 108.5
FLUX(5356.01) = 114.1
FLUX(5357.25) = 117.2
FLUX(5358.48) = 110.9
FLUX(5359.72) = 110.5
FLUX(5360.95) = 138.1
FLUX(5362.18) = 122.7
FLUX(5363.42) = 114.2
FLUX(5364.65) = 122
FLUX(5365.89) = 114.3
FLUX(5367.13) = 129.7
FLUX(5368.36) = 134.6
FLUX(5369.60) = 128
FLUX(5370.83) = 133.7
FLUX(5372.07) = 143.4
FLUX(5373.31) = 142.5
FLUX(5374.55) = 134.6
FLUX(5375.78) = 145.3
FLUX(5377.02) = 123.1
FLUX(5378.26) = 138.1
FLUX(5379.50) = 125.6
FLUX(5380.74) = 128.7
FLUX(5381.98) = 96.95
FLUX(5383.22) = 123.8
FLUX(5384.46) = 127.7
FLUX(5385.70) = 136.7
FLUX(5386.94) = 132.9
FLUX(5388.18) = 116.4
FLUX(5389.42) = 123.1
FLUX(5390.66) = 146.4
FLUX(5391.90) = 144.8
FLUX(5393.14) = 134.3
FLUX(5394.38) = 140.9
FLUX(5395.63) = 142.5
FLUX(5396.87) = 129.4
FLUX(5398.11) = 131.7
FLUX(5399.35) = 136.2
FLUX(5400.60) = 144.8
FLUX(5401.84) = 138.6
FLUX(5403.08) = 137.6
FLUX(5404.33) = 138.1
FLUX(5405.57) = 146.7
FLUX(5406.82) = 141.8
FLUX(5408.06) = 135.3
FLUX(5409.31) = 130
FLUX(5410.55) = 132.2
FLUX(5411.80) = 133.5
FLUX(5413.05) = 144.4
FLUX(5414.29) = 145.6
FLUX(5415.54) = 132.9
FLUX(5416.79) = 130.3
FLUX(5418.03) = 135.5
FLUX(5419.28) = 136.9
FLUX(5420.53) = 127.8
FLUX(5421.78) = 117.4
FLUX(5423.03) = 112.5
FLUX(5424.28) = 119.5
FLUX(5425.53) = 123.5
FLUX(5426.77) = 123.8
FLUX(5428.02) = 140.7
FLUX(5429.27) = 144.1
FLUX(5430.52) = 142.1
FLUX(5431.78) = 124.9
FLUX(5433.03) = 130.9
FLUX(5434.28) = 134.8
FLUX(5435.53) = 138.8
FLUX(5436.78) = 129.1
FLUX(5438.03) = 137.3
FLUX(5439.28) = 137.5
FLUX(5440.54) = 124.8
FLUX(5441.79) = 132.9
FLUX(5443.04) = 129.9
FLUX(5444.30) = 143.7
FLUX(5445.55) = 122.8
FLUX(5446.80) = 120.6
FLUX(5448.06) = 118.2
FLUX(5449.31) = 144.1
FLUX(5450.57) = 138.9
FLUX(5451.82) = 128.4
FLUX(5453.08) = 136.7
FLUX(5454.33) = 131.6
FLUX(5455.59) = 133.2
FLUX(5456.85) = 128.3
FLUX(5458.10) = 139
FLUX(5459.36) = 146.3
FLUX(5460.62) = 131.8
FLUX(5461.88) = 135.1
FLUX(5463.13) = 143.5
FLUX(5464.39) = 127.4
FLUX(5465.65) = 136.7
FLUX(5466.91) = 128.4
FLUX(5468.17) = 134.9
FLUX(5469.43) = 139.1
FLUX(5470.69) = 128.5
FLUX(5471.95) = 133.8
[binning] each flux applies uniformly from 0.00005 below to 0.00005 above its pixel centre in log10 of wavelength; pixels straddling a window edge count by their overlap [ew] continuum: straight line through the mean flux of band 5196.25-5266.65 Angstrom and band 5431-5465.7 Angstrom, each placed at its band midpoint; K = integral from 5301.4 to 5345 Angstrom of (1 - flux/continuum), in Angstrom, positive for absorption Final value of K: 2.5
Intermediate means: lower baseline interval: 129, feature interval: 123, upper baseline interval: 133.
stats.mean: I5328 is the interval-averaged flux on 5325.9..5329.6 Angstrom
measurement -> 116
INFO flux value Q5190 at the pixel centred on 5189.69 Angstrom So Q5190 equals 125.7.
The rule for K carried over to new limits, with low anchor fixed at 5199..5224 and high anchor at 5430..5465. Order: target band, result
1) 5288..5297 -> 0.45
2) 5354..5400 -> 0.92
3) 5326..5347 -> 1.36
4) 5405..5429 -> -0.01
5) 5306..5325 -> 1.15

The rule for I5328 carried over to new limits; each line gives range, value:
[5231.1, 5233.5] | 116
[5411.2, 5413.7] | 139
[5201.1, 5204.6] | 131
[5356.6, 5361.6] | 119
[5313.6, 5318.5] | 127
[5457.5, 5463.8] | 139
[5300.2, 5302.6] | 141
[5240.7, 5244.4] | 135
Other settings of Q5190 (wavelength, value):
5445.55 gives 122.8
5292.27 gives 124.6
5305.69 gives 124.2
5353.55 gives 123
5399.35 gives 136.2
